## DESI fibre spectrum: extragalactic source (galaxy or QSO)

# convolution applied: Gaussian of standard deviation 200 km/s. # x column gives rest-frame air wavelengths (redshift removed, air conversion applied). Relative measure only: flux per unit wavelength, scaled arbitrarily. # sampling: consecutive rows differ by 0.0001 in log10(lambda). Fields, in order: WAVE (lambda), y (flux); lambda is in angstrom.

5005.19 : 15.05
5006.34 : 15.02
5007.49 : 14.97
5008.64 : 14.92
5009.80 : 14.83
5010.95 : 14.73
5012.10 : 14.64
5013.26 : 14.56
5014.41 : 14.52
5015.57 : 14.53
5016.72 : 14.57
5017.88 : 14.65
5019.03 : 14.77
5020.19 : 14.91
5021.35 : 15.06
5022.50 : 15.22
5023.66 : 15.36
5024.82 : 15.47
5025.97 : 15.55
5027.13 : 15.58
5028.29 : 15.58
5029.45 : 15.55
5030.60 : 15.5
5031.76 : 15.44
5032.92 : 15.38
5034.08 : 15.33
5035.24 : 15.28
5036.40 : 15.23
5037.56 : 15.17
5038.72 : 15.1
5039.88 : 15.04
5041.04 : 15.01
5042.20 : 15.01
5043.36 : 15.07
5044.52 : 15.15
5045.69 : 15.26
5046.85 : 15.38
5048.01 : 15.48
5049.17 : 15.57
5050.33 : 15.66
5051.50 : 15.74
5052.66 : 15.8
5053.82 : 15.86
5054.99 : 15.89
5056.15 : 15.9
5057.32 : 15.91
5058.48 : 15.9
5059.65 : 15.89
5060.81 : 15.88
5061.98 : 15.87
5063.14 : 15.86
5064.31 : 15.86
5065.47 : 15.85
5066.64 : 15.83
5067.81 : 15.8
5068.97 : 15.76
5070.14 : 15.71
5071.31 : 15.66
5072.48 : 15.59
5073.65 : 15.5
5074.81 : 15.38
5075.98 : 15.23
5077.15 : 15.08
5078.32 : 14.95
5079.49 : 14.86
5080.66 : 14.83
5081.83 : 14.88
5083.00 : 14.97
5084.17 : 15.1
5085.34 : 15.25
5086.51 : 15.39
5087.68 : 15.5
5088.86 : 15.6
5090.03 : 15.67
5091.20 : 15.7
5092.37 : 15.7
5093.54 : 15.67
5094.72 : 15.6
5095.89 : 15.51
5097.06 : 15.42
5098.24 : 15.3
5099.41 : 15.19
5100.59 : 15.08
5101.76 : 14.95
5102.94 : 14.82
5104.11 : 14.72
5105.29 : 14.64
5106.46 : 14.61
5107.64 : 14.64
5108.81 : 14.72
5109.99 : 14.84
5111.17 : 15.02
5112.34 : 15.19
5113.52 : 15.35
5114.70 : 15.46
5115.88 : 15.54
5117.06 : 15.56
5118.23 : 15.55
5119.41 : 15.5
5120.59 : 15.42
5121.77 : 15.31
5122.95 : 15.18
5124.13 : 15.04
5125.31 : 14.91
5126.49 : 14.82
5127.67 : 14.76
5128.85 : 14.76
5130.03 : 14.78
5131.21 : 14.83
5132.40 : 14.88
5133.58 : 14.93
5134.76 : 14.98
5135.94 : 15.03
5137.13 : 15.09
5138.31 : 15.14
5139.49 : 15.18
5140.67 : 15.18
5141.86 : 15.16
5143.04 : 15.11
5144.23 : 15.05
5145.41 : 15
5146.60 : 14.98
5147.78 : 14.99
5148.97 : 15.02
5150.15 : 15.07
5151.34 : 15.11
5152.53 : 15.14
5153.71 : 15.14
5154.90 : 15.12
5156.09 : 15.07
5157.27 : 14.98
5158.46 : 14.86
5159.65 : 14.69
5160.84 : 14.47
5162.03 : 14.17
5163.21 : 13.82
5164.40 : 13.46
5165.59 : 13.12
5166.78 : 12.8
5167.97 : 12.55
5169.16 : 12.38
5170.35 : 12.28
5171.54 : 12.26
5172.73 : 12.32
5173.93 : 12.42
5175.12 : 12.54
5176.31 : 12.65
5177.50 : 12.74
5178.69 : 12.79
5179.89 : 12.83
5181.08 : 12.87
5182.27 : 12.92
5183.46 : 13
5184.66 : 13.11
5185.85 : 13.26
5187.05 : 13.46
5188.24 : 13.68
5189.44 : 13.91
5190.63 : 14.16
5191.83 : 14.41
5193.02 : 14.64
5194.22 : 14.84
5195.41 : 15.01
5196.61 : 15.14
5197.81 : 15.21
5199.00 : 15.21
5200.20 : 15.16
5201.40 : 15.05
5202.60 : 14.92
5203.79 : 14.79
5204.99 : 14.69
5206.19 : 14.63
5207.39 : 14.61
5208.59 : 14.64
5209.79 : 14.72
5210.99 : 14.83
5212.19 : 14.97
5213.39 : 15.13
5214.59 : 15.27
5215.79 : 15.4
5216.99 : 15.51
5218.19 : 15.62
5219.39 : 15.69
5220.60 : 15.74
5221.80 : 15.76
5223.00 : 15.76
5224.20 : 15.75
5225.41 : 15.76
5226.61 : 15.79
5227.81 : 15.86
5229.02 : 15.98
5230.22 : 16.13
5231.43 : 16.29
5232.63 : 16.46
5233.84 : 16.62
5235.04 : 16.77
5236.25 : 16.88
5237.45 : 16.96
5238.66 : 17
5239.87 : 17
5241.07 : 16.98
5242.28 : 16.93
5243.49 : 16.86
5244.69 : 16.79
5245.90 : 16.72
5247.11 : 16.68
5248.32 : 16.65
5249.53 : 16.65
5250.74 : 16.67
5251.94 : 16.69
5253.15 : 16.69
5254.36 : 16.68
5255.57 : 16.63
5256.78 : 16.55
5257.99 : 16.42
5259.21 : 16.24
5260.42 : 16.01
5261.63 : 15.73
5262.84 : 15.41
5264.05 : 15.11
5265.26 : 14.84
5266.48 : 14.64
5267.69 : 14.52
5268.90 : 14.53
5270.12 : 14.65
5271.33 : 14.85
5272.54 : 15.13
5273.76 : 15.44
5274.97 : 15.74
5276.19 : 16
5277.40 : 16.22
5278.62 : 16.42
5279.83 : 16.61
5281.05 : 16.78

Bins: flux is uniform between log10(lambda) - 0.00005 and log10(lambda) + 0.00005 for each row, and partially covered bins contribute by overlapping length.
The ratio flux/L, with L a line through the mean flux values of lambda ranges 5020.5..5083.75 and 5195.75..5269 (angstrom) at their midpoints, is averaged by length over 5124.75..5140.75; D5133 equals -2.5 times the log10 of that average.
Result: 0.05 mag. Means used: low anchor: 15.5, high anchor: 15.8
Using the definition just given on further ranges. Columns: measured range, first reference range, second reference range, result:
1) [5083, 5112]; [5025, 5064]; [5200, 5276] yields 0.03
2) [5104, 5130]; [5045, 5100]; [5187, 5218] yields 0.02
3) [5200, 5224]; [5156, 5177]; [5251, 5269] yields -0.04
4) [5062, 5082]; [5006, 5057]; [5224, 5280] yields -0.01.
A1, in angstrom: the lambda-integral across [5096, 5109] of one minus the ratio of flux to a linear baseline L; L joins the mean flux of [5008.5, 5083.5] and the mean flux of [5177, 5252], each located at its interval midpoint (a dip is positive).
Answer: 0.31 angstrom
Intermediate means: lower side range 15.3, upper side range 15.3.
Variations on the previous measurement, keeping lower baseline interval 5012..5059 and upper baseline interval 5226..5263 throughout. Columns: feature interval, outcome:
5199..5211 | 1.1 angstrom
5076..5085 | 0.3 angstrom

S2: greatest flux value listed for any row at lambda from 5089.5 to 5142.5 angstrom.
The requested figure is 15.7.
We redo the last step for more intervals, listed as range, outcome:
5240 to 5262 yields 16.98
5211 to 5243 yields 17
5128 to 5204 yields 15.21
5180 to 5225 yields 15.76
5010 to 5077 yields 15.91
